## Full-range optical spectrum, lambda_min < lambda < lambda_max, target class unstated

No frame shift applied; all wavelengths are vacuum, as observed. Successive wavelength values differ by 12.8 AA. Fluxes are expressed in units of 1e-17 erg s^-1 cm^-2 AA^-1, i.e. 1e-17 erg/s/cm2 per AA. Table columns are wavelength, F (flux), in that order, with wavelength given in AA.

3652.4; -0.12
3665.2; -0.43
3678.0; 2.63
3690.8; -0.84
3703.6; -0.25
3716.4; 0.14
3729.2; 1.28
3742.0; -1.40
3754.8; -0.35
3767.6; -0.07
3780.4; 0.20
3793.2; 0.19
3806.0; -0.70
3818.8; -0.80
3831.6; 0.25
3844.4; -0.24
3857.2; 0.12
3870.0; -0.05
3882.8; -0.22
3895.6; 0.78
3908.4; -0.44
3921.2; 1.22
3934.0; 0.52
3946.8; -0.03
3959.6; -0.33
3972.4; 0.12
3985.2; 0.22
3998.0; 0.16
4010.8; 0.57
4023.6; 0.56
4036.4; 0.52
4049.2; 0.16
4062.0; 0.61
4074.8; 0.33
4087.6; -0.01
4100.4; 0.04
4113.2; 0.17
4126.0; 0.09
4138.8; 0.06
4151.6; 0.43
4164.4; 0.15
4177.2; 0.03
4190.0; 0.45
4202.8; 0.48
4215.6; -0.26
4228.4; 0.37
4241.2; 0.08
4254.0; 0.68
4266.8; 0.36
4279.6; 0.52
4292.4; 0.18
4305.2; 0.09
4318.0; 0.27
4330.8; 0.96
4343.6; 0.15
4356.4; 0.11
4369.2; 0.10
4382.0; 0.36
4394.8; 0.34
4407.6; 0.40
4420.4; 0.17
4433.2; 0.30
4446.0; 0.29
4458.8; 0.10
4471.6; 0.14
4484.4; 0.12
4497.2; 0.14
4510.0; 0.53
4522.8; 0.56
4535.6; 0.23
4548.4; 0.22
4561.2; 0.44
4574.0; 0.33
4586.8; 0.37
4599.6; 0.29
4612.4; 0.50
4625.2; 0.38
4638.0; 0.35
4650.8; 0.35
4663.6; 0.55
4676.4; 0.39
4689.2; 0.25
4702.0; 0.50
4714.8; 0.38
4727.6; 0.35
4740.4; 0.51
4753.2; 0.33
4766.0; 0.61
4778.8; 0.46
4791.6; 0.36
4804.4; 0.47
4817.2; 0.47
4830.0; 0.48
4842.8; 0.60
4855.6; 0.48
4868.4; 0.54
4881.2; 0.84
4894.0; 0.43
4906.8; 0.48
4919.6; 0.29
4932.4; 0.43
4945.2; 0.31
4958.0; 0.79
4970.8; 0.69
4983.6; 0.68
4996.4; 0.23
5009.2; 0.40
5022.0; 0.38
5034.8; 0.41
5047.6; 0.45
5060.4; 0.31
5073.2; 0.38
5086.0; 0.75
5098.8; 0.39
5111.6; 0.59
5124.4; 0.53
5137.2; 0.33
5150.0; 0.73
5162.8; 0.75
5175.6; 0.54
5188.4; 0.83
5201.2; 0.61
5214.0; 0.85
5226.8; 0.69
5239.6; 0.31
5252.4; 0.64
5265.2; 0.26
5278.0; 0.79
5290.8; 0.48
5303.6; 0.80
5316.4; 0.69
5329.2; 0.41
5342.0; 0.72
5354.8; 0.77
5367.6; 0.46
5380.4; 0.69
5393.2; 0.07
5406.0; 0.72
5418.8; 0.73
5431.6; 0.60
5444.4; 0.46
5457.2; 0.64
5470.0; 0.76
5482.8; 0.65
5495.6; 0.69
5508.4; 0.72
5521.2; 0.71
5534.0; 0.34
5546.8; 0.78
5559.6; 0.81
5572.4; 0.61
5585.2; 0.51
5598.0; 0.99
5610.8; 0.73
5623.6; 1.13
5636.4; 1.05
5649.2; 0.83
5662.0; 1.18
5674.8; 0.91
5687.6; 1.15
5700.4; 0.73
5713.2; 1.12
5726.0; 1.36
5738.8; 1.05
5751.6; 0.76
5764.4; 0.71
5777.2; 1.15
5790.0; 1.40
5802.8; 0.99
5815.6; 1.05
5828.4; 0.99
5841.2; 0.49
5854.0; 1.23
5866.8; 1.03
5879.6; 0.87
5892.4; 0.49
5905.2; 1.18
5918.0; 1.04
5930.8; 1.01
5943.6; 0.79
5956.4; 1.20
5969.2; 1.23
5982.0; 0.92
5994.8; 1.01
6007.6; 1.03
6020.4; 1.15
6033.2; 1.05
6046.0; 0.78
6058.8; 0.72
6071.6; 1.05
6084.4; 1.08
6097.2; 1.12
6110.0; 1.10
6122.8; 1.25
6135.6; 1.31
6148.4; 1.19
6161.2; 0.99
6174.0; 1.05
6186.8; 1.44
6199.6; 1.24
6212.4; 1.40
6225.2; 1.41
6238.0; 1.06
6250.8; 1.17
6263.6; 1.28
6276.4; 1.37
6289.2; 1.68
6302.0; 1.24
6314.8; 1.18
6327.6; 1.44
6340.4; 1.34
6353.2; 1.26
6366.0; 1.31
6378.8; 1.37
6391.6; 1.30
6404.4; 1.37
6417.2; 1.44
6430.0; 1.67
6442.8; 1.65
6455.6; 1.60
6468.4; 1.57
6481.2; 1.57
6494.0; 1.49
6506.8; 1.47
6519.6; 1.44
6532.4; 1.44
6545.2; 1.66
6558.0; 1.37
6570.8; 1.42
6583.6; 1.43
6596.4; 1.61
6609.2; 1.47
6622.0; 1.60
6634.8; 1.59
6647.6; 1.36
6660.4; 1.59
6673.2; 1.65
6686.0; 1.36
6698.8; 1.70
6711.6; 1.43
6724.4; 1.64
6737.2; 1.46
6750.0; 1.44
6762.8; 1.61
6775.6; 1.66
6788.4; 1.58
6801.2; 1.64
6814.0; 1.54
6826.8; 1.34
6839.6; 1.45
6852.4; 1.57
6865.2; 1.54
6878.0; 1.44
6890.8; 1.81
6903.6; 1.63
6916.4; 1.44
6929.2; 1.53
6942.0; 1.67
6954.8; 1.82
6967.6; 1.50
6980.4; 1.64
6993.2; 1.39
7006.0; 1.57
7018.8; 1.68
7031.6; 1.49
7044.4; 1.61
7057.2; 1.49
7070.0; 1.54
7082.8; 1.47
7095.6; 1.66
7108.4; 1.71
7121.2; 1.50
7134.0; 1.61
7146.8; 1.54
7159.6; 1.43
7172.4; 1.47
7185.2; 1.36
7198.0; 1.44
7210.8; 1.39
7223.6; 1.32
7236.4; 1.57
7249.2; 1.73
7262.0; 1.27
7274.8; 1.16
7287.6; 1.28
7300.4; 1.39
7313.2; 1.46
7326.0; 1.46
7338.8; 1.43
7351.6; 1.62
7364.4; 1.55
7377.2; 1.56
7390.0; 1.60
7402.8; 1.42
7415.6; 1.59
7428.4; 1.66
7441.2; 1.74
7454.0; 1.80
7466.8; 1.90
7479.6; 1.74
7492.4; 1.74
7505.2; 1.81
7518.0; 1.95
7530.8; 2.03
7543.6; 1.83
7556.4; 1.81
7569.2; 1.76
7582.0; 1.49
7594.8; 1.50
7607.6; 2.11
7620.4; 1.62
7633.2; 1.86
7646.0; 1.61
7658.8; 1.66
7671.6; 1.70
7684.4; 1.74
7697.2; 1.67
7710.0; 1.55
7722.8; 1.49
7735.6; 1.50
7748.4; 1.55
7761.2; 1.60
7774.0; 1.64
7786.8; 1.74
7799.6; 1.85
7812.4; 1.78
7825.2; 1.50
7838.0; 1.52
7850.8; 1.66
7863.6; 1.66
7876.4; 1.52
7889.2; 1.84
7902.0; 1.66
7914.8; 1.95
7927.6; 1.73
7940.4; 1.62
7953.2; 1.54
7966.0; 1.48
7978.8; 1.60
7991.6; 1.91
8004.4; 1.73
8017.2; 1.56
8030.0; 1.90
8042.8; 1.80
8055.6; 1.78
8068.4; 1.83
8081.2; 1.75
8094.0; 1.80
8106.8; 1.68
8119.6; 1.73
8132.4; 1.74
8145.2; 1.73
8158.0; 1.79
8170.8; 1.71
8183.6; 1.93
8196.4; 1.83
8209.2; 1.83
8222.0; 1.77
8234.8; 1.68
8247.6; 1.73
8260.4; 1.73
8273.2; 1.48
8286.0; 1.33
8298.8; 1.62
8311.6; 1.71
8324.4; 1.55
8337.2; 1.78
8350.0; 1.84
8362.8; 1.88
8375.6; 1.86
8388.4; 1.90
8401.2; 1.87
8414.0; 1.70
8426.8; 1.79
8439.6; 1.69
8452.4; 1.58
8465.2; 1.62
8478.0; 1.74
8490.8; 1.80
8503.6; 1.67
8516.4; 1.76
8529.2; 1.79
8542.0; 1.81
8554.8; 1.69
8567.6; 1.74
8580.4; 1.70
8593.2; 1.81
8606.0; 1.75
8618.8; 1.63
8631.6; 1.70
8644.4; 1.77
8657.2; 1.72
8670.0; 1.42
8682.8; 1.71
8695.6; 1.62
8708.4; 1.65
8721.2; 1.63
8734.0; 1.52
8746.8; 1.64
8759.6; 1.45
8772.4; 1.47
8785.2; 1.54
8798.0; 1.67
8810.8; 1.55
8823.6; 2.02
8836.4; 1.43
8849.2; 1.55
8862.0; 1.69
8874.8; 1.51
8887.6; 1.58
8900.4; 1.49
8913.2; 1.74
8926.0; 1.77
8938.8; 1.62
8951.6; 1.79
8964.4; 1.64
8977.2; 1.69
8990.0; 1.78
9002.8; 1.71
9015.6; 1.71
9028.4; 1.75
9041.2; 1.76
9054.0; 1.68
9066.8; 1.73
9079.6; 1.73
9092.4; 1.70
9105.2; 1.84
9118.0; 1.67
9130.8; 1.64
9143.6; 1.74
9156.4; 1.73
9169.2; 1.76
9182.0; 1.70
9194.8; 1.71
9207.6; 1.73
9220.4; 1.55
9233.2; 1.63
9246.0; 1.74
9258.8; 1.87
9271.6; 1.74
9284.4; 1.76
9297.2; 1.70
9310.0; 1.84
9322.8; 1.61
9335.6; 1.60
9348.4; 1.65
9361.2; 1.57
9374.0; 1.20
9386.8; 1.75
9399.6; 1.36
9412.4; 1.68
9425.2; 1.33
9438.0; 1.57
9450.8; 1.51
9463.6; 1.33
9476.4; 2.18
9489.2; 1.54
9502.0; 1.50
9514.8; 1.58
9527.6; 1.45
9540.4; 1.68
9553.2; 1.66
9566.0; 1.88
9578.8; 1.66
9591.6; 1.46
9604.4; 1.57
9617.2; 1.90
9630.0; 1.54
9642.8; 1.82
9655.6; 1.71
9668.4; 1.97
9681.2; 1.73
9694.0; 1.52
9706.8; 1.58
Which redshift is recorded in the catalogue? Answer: 0.405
